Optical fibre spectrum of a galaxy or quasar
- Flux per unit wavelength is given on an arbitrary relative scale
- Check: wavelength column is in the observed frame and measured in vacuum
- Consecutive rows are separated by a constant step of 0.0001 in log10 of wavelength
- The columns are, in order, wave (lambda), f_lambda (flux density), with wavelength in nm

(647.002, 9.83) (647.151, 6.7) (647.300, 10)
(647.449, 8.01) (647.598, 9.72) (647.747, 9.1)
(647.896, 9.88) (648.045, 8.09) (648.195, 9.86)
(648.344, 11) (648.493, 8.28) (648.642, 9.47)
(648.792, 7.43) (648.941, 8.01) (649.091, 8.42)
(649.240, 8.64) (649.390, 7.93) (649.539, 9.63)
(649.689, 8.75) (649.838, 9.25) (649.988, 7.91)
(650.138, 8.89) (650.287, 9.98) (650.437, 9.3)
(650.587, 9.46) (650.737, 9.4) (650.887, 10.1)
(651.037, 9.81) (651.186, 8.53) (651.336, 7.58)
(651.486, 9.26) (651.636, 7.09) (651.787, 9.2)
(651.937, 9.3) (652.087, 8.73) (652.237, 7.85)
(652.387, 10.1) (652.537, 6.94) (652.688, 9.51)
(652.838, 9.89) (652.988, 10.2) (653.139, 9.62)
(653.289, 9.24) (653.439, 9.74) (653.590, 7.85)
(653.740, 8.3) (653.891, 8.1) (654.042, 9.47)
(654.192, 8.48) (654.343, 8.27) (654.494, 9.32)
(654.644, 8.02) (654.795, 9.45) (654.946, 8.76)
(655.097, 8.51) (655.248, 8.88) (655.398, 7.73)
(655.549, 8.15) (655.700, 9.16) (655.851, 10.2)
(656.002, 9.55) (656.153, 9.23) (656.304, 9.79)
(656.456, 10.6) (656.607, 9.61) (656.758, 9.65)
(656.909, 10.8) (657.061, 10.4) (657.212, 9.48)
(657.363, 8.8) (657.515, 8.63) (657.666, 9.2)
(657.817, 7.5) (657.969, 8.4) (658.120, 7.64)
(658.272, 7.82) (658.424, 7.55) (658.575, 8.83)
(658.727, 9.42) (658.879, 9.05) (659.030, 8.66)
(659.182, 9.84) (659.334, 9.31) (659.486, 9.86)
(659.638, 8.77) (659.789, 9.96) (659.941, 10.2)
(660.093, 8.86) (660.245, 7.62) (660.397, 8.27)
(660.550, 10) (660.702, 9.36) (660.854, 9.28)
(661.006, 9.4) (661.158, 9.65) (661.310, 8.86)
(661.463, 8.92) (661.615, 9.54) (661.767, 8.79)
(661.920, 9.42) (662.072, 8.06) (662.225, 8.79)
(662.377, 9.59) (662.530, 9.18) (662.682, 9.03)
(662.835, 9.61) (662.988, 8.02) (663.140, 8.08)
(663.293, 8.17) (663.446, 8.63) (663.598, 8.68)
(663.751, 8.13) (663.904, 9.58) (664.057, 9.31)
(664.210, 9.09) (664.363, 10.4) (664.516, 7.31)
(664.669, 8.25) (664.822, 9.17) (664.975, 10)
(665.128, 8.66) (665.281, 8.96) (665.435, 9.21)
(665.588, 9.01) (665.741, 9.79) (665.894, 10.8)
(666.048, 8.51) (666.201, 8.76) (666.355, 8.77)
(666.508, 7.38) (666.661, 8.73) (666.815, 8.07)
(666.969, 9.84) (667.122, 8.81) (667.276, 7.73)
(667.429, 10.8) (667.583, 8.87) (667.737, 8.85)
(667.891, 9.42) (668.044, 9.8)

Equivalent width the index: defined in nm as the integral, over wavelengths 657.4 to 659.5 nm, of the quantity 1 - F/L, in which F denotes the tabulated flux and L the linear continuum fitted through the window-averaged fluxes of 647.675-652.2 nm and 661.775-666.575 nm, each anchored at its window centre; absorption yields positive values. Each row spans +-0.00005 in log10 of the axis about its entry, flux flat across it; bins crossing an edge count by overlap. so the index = 0.06 nm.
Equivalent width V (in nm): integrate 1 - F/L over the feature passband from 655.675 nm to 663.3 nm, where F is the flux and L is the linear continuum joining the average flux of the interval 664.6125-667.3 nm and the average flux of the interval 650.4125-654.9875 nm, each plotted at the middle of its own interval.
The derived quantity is -0.153 nm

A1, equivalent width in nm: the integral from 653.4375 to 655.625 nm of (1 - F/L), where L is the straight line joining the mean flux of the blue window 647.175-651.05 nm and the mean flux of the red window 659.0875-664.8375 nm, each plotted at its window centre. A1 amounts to 0.11 nm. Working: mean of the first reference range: 9.05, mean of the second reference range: 9.02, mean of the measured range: 8.56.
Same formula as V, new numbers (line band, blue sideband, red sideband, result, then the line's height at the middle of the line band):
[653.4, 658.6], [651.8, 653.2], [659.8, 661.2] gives 0.14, 9.16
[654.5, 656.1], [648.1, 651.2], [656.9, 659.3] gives 0.01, 8.9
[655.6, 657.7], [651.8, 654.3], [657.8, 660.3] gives -0.18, 8.88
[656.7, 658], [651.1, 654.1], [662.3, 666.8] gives -0.05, 8.86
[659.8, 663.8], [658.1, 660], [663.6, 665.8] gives 0.04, 9.03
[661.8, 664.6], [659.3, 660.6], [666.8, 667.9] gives 0.09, 9.14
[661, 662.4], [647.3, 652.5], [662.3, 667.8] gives -0.02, 8.94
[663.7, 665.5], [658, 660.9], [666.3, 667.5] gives -0.04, 8.82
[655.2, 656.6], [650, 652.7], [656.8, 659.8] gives -0.05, 8.96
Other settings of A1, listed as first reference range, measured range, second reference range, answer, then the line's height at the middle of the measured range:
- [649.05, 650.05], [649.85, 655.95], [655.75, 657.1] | 0.24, 9.29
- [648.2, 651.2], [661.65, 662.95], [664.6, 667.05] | -0.01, 9.01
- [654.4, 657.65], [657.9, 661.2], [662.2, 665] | 0.04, 9.09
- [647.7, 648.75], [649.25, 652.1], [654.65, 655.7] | 0.04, 9.07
